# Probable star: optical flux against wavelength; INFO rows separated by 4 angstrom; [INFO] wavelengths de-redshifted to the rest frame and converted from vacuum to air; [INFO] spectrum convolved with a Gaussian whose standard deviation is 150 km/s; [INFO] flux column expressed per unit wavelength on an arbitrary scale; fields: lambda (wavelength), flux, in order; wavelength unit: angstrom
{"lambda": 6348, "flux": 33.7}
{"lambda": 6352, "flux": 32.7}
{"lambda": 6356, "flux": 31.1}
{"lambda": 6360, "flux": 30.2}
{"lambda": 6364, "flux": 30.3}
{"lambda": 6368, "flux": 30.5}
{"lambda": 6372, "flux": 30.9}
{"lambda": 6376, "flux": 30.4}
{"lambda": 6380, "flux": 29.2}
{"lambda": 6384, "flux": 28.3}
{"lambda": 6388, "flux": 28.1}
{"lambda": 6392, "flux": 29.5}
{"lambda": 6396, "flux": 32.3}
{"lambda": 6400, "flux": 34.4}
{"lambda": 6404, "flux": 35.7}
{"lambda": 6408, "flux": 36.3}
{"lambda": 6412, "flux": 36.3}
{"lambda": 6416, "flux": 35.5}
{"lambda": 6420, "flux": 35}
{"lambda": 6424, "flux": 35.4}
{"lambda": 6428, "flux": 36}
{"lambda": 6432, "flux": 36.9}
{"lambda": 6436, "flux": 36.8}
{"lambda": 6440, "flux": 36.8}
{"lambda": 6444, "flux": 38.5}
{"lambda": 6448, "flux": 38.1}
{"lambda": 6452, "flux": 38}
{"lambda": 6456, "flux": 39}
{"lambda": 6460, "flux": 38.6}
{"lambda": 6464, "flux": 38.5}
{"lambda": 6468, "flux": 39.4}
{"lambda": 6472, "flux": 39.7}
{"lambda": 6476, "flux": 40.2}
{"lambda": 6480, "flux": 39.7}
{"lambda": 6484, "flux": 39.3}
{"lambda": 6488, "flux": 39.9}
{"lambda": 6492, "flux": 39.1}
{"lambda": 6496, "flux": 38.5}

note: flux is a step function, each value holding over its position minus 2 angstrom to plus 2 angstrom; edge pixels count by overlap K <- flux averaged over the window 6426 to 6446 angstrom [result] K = 37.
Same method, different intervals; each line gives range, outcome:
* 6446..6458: 38.4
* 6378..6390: 28.5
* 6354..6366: 30.5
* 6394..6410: 34.7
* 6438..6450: 37.8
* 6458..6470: 38.8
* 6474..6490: 39.8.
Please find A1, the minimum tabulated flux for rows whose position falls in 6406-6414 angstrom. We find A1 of 36.3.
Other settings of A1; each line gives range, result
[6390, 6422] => 29.5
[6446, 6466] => 38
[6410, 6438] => 35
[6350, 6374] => 30.2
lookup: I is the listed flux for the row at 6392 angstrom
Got 29.5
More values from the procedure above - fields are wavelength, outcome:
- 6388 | 28.1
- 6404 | 35.7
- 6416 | 35.5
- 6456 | 39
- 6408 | 36.3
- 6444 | 38.5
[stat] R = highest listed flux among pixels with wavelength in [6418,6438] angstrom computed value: 36.9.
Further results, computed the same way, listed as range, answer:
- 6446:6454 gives 38.1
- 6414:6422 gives 35.5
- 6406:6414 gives 36.3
